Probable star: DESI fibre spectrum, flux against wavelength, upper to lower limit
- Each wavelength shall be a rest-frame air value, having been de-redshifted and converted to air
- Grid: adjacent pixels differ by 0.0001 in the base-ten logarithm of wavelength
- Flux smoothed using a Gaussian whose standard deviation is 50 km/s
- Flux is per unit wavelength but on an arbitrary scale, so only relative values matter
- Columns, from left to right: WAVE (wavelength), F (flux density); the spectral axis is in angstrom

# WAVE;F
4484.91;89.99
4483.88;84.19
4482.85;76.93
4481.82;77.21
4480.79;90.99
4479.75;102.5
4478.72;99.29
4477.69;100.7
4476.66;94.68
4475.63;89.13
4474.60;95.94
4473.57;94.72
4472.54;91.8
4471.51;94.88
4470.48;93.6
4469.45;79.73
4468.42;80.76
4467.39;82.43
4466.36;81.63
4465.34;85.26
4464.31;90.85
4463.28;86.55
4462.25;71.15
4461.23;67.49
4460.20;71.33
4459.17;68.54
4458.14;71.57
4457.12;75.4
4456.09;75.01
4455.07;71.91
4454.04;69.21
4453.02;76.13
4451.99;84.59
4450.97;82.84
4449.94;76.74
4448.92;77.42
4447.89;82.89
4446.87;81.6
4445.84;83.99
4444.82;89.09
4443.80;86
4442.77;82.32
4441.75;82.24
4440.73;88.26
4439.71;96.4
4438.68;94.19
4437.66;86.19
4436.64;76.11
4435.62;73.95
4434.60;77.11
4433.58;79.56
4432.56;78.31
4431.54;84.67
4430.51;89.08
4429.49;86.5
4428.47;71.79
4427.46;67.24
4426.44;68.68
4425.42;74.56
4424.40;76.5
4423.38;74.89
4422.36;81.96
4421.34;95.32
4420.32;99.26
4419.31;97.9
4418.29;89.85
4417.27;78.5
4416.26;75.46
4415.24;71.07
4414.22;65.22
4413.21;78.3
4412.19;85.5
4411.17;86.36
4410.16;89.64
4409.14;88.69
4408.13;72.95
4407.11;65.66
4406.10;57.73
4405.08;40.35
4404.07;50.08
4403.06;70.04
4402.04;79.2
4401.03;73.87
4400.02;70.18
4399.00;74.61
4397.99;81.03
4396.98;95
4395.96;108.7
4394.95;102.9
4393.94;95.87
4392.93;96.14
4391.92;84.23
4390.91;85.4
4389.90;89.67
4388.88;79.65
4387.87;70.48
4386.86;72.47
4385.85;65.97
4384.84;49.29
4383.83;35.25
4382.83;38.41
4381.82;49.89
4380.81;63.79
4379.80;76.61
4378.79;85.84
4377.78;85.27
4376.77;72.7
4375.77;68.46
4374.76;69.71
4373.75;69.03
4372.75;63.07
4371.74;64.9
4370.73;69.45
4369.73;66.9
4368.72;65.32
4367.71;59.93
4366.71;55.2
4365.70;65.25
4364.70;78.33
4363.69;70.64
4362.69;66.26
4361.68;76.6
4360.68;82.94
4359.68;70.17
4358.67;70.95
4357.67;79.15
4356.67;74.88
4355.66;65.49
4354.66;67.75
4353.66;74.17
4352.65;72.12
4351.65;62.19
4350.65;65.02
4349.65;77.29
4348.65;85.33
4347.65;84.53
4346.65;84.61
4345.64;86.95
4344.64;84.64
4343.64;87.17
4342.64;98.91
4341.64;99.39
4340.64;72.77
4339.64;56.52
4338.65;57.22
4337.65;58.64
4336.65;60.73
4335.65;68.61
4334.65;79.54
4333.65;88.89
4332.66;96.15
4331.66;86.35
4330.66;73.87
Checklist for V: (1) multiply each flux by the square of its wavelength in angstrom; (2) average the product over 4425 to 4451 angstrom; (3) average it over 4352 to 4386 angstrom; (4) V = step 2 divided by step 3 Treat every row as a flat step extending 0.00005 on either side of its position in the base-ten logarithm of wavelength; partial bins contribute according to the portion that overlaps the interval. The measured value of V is 1.25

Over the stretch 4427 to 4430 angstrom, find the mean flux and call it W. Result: 75.5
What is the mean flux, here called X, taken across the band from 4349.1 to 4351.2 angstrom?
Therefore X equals 71.4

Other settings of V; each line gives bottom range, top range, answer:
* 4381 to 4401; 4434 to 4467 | 1.08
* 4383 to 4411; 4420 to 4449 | 1.11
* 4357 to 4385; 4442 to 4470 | 1.23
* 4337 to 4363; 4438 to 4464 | 1.11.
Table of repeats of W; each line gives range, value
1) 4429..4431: 87.8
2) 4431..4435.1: 79.8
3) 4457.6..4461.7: 69.8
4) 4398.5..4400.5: 72.2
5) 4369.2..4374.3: 66.7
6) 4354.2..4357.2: 69.5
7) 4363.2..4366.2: 71.4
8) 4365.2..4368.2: 60.2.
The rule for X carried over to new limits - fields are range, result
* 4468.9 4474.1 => 90.9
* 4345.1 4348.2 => 85.2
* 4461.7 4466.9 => 83.1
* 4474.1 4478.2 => 95.1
